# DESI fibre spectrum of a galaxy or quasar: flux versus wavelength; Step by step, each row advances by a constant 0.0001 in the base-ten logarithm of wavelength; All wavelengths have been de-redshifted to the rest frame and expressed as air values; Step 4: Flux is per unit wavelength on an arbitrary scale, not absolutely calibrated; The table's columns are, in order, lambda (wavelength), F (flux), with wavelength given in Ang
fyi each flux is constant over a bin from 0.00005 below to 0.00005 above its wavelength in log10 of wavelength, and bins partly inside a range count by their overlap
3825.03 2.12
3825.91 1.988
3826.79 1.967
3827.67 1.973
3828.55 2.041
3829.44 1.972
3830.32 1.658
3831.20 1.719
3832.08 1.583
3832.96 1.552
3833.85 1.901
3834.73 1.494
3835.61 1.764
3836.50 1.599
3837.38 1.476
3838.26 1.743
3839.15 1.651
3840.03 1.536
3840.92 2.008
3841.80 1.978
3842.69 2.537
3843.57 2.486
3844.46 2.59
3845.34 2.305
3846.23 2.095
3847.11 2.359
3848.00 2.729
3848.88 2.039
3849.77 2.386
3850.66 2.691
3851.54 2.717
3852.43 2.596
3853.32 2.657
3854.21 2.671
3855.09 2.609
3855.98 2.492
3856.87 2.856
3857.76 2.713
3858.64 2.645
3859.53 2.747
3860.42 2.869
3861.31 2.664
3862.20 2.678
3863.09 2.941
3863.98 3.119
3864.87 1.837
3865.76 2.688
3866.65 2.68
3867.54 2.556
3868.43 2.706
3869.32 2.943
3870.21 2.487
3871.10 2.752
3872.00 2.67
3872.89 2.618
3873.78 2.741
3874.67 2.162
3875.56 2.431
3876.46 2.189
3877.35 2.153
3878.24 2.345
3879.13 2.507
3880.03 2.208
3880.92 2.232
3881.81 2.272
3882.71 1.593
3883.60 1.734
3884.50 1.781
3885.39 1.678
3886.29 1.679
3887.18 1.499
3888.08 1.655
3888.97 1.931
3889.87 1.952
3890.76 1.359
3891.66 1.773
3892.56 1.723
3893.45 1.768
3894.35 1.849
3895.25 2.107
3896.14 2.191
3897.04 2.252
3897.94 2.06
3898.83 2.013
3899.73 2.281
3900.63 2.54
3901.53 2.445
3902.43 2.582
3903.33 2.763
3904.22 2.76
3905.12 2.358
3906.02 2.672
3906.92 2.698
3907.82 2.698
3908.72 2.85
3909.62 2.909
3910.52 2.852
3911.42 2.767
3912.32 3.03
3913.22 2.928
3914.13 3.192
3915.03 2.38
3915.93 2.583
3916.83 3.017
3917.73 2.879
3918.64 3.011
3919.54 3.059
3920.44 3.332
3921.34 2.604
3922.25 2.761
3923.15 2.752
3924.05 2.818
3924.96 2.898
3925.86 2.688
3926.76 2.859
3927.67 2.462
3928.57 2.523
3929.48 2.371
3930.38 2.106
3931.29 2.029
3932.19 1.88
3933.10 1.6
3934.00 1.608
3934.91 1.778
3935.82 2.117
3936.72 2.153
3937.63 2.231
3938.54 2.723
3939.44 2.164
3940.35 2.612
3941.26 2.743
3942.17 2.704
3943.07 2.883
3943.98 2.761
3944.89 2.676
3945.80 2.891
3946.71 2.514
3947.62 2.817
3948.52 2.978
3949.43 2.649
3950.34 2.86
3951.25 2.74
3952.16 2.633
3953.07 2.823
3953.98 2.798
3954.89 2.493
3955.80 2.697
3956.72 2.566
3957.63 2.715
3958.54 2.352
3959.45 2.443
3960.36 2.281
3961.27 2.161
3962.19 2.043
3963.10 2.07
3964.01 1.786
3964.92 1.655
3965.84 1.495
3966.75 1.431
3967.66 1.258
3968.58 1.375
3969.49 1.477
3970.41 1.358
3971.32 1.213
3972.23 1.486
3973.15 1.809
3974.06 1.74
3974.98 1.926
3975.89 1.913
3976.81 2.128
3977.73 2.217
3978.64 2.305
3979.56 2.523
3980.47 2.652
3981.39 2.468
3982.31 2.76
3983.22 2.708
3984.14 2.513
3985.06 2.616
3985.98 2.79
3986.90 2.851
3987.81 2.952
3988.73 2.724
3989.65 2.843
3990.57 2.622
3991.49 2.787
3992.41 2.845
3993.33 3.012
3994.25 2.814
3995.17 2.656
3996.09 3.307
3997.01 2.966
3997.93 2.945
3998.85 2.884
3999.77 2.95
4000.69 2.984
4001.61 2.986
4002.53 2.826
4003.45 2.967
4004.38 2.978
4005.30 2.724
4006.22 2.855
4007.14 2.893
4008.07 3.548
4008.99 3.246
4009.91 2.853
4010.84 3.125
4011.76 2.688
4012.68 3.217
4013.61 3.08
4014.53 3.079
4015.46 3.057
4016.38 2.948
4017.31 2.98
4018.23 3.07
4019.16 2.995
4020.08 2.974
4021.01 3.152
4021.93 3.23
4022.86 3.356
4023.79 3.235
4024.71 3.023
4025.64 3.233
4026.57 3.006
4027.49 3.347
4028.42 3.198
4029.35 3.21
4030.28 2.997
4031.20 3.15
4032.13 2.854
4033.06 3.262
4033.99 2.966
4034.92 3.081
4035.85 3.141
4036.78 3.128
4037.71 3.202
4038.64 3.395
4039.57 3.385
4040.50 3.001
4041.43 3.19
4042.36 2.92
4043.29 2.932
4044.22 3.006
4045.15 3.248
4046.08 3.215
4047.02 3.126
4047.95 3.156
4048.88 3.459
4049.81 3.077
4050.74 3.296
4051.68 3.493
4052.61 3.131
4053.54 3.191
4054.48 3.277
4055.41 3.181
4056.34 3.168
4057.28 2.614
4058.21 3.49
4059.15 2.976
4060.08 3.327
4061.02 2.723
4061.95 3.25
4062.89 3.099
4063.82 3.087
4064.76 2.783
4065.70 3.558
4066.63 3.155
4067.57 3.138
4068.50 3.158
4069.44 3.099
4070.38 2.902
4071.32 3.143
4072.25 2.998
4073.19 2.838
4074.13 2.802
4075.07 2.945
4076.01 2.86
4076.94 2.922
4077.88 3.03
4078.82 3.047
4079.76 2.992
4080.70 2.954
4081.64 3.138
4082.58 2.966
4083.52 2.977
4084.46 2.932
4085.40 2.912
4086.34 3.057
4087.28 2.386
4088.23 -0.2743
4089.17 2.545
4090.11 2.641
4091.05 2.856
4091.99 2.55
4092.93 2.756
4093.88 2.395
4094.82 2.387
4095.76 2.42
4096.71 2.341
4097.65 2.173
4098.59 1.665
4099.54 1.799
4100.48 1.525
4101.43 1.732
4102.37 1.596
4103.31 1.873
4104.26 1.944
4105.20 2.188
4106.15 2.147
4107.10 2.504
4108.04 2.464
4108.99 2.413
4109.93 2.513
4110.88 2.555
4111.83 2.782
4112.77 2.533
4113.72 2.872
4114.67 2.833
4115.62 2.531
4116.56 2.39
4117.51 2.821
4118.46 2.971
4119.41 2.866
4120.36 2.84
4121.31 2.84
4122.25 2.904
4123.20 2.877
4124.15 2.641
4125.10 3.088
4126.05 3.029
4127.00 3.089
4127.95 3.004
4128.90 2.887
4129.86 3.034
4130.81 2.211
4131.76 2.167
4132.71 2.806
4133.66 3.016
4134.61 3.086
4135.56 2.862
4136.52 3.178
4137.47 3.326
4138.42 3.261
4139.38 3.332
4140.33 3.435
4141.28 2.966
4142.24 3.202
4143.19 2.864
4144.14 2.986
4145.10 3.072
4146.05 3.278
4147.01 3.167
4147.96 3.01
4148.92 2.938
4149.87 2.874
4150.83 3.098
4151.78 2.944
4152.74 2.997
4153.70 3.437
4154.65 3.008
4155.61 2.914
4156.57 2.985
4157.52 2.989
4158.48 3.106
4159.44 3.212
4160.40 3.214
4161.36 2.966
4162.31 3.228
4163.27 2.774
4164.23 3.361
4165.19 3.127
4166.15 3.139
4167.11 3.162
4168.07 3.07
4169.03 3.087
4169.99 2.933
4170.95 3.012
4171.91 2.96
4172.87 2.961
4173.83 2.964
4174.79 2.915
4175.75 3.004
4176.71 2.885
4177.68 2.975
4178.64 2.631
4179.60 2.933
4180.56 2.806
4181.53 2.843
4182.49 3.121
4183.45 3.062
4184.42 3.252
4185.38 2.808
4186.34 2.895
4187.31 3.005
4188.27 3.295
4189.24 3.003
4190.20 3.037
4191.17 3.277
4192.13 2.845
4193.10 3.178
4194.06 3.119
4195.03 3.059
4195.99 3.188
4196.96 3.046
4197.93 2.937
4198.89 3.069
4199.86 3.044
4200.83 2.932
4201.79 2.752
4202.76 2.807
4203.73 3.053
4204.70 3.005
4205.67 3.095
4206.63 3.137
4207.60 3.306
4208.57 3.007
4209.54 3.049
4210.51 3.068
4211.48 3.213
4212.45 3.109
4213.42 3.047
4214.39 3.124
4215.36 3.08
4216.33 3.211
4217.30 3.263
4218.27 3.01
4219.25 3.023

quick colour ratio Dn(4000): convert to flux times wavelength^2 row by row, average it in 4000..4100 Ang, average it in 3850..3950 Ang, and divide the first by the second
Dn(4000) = 1.3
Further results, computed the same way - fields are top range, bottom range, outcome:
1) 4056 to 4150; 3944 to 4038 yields 1.09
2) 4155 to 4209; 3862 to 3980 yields 1.47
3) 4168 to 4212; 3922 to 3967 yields 1.41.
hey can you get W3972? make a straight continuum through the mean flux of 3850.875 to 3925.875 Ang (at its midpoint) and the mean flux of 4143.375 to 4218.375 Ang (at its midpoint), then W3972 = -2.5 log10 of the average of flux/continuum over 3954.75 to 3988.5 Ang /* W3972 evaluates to 0.23 mag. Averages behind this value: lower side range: 2.47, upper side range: 3.04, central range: 2.14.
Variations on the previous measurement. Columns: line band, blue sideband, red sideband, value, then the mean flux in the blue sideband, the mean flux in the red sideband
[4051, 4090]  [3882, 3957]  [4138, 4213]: -0.06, 2.44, 3.05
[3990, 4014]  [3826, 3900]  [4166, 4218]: -0.16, 2.2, 3.03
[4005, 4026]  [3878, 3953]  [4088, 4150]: -0.21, 2.42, 2.64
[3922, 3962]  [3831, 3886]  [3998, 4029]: 0.09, 2.31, 3.05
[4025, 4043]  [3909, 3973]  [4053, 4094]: -0.14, 2.42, 2.9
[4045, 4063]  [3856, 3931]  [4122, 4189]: -0.14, 2.46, 3.01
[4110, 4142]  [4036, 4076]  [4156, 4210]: 0.07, 3.12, 3.03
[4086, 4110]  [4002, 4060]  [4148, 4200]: 0.38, 3.11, 3.03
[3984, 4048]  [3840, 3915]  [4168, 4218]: -0.13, 2.4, 3.03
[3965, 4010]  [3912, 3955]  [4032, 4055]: 0.17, 2.61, 3.17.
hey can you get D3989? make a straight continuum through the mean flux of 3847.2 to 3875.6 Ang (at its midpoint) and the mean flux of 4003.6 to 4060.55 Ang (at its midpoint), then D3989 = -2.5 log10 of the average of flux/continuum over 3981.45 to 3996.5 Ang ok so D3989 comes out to 0.078 mag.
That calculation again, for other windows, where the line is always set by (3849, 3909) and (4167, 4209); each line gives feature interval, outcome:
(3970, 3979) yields 0.38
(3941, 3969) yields 0.05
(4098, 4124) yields 0.18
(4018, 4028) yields -0.18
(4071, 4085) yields -0.07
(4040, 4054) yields -0.17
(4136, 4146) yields -0.09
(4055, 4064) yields -0.13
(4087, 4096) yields 0.24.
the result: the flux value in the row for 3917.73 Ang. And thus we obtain 2.879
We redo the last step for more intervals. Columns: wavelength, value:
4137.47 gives 3.326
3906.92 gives 2.698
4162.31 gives 3.228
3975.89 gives 1.913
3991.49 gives 2.787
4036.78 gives 3.128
